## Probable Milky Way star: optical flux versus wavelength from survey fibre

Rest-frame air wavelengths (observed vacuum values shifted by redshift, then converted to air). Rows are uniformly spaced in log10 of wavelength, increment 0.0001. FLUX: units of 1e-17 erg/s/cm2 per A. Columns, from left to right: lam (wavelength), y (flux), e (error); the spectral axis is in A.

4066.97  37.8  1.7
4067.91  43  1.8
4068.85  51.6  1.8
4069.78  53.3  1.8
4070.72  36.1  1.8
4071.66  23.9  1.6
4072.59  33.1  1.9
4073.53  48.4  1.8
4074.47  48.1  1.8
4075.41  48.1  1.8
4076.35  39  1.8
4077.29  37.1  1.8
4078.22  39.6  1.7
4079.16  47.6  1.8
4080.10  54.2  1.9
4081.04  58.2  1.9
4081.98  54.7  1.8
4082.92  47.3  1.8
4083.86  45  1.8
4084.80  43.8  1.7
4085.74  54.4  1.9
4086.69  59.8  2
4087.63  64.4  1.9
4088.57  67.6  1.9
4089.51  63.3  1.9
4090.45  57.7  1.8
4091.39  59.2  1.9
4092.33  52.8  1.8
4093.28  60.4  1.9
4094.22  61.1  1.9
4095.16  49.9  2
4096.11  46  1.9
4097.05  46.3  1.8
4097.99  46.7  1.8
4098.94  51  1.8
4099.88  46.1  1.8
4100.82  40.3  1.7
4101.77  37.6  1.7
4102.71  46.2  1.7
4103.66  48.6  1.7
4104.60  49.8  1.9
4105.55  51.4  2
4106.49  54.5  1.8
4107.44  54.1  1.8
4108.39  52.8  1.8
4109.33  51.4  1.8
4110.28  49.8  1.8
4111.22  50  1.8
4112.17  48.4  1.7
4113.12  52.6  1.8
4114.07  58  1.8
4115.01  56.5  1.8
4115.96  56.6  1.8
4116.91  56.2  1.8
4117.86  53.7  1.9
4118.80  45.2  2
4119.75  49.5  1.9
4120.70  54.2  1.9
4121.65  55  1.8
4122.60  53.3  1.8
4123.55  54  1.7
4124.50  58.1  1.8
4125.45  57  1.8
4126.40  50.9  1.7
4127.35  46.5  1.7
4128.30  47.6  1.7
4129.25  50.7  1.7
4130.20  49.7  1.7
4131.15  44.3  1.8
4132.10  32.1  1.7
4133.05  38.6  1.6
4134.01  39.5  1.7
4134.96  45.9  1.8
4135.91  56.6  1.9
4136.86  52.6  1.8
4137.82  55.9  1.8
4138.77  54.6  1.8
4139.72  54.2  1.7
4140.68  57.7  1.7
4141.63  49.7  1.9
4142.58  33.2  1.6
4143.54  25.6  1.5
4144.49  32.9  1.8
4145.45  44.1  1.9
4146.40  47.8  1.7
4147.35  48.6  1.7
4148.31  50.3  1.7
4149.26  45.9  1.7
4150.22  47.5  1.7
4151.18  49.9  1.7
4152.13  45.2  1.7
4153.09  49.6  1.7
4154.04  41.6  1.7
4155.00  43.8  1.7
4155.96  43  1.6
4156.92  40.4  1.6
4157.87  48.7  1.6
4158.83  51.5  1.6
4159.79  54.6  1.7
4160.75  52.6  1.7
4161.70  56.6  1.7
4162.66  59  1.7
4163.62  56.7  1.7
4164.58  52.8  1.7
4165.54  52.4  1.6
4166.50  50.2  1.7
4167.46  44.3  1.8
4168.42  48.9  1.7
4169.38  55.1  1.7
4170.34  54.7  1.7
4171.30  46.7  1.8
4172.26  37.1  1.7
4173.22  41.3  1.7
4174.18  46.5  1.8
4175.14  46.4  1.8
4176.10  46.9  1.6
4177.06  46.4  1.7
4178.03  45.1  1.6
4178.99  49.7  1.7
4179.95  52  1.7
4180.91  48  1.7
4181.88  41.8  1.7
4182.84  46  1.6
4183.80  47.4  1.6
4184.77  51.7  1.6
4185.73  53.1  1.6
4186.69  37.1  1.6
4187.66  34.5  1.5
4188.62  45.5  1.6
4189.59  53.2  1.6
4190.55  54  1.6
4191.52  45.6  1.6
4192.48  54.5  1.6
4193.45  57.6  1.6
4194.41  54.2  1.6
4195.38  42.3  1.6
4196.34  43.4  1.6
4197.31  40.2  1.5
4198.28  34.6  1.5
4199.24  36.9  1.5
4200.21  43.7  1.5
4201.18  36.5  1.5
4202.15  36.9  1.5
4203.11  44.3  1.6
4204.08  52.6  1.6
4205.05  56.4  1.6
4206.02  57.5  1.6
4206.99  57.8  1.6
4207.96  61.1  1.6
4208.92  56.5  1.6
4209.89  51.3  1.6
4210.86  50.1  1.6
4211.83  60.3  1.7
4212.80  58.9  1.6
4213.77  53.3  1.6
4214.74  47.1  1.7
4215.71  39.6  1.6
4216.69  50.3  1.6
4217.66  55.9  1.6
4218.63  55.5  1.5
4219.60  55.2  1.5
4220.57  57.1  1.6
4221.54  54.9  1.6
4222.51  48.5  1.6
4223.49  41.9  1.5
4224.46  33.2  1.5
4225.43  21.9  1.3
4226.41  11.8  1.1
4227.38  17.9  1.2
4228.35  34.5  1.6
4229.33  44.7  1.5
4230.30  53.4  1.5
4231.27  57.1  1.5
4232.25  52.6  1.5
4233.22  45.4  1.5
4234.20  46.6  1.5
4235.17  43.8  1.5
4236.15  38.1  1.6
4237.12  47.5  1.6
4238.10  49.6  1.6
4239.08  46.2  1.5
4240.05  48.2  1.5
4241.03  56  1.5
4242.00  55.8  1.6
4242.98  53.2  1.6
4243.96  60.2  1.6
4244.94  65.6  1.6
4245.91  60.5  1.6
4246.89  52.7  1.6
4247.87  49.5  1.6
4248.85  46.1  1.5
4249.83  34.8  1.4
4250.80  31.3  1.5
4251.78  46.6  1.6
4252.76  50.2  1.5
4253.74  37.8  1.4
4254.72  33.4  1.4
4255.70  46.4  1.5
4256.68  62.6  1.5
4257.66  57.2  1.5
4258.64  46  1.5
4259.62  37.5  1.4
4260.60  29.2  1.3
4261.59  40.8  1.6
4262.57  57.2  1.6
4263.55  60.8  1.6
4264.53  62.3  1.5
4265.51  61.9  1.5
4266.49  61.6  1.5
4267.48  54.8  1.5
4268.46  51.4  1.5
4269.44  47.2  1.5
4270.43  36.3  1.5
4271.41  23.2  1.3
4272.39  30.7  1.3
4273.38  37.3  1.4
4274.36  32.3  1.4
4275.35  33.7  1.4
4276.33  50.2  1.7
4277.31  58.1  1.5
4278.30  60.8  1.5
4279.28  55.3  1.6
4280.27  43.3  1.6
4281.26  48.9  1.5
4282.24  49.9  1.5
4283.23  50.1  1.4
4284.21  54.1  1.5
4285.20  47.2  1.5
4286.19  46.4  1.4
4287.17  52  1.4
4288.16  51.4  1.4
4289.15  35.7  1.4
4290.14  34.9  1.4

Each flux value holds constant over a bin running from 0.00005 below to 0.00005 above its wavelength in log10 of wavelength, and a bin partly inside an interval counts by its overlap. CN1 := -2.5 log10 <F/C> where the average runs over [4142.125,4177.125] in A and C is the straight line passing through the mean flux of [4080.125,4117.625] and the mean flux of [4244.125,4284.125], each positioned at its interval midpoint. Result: 0.08 mag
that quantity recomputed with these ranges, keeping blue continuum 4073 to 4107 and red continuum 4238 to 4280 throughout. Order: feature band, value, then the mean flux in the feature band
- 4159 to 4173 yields -0.04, 51.4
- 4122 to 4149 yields 0.05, 47.6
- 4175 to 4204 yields 0.08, 45.7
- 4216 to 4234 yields 0.11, 44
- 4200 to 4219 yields -0.05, 51.4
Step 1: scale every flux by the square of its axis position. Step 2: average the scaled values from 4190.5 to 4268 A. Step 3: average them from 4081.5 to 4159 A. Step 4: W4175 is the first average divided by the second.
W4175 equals 1.0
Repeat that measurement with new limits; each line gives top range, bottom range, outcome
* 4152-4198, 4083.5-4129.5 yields 0.95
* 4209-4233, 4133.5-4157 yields 1.04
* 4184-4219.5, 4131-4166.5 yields 1.06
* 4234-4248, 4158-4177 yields 1.07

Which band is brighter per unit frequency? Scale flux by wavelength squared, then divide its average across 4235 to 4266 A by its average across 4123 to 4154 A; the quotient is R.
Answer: 1.09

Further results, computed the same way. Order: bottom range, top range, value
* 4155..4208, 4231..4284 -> 1.04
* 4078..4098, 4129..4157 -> 0.87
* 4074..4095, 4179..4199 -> 0.93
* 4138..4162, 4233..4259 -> 1.09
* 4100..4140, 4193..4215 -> 1.02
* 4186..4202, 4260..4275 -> 1.06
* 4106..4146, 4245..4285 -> 1.02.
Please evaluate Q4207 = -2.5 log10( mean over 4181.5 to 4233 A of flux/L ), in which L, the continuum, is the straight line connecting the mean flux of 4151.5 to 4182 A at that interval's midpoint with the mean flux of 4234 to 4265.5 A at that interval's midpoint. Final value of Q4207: 0.04 mag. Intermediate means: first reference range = 48.5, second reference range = 48.8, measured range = 46.9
